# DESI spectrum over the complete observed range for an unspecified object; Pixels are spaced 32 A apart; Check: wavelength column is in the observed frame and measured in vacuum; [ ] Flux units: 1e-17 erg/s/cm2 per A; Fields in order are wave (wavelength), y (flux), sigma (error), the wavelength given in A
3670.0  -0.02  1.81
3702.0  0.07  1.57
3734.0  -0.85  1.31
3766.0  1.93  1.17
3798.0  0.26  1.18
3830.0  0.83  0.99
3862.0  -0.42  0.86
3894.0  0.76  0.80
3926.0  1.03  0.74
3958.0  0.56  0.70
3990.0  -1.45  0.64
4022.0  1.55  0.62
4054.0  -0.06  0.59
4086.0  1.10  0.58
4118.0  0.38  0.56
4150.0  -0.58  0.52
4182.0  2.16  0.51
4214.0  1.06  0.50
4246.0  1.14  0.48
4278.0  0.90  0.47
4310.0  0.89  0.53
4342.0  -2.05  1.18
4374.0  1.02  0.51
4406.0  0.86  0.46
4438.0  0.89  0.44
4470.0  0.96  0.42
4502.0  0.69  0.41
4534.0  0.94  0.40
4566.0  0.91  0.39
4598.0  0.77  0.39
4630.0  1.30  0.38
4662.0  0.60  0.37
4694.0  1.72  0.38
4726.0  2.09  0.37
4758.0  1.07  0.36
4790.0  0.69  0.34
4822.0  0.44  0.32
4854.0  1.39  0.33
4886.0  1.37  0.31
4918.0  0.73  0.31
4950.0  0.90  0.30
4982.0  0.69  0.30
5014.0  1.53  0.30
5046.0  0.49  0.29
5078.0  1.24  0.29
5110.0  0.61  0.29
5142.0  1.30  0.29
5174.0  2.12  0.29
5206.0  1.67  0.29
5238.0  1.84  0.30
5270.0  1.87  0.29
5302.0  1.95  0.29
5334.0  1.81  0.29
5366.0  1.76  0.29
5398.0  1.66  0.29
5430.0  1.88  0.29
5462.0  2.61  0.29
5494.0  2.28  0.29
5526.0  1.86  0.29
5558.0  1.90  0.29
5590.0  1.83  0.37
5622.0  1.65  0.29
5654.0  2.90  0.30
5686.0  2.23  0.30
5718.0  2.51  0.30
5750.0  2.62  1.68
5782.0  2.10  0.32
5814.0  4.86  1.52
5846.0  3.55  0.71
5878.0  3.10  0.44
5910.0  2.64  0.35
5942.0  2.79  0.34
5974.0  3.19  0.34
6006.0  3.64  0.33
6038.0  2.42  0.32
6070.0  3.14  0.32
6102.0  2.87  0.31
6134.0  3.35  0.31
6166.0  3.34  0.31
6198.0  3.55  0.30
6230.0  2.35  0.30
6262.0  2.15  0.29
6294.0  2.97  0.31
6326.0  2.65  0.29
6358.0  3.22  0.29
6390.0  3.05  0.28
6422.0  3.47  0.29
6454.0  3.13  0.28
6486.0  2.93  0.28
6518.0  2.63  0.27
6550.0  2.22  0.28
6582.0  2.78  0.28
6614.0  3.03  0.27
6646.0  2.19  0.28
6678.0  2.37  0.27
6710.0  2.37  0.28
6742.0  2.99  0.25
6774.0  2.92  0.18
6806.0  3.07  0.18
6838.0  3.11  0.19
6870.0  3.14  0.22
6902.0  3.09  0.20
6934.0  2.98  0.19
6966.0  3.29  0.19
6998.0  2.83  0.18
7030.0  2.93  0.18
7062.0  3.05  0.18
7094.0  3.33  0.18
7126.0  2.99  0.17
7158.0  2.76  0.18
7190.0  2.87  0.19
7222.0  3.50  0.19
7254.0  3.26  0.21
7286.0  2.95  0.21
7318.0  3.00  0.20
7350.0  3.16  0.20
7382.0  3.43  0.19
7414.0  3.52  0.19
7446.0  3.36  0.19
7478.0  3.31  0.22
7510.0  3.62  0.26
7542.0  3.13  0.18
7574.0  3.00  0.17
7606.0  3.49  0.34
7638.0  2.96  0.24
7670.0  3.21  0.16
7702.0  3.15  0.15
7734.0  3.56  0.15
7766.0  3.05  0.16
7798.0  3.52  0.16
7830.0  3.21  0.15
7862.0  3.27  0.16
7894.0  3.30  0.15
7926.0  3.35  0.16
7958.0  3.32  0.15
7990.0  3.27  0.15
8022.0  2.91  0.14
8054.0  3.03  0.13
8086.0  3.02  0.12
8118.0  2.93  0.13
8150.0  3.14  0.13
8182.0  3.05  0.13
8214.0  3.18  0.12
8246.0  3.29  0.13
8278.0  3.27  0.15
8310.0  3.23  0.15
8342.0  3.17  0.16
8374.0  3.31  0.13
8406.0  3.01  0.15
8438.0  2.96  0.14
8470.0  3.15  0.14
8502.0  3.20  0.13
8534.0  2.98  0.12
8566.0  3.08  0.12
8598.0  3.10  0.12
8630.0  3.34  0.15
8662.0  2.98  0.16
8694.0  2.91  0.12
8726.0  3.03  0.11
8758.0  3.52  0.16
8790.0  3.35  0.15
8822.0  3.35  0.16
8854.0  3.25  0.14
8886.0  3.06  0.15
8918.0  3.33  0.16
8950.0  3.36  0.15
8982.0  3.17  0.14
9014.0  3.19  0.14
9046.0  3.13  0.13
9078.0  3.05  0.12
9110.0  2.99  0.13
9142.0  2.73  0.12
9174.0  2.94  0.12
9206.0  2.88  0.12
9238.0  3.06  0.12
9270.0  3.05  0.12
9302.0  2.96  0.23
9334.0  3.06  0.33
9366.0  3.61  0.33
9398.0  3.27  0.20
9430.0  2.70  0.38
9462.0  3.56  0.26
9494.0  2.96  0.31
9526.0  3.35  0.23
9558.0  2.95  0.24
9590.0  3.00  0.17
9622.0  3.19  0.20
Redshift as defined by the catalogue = 0.28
